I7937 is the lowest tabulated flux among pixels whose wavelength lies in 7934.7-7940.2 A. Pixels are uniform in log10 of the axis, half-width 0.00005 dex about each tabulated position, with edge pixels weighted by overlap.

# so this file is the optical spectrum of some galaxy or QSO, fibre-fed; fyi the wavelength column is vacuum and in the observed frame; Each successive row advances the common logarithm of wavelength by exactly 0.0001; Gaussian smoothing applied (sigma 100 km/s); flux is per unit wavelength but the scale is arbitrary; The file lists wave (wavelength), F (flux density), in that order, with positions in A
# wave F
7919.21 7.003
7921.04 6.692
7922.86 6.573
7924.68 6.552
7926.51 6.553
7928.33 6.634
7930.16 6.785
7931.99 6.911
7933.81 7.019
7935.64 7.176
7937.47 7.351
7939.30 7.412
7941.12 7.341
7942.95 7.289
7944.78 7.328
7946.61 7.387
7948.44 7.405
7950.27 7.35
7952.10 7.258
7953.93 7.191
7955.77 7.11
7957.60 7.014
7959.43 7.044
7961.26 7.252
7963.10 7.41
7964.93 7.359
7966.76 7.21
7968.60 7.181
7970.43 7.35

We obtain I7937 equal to 7.176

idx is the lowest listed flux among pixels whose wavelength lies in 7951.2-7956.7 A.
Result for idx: 7.11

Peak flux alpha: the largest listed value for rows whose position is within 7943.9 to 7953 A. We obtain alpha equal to 7.405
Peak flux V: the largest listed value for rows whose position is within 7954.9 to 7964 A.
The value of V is 7.41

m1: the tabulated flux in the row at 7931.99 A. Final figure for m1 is 6.911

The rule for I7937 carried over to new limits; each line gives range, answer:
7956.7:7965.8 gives 7.014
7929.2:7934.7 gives 6.785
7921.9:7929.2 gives 6.552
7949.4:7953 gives 7.258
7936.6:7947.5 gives 7.289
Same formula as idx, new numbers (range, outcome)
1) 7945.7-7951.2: 7.35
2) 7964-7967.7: 7.21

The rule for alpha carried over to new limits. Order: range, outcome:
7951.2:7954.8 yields 7.258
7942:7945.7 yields 7.328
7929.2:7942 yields 7.412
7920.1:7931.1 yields 6.785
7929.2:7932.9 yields 6.911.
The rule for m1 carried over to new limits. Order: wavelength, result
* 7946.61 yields 7.387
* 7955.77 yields 7.11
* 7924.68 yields 6.552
